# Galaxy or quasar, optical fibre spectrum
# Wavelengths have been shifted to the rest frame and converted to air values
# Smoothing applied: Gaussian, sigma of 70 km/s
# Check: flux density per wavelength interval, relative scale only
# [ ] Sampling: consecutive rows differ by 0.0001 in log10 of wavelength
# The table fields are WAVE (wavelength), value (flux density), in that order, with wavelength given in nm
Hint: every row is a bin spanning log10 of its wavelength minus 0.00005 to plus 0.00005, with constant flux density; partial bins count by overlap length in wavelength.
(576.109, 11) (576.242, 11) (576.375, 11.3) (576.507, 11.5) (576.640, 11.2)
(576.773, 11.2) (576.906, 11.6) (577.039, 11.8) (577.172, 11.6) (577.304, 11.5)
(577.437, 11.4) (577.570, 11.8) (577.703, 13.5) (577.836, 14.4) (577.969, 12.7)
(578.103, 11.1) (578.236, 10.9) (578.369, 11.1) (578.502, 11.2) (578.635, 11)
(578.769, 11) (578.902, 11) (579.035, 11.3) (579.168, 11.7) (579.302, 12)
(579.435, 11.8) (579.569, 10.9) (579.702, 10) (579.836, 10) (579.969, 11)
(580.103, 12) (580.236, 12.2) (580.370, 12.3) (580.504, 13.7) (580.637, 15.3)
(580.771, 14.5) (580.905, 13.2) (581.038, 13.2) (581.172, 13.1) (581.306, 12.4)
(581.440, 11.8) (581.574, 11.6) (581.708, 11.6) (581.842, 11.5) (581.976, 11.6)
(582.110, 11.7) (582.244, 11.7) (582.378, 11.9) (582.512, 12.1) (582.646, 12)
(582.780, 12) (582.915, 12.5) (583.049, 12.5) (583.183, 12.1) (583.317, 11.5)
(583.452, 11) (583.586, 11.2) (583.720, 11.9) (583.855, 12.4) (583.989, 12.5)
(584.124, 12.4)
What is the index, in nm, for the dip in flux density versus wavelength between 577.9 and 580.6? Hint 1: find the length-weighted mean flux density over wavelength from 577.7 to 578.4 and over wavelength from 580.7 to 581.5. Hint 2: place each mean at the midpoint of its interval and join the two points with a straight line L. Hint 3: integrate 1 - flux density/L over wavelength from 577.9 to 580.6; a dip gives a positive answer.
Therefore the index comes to 0.23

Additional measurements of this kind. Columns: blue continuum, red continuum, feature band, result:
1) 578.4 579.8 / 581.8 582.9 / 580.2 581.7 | -0.19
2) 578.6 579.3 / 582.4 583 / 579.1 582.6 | -0.12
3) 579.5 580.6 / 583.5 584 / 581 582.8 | -0.03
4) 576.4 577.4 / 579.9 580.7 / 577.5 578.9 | 0.01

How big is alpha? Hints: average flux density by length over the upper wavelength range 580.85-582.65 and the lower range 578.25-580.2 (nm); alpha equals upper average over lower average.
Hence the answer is 1.08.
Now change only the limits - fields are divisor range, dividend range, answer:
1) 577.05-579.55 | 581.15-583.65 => 1.01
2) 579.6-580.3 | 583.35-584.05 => 1.07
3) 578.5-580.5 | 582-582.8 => 1.05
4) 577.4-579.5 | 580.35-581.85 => 1.10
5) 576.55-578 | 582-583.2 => 1.00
